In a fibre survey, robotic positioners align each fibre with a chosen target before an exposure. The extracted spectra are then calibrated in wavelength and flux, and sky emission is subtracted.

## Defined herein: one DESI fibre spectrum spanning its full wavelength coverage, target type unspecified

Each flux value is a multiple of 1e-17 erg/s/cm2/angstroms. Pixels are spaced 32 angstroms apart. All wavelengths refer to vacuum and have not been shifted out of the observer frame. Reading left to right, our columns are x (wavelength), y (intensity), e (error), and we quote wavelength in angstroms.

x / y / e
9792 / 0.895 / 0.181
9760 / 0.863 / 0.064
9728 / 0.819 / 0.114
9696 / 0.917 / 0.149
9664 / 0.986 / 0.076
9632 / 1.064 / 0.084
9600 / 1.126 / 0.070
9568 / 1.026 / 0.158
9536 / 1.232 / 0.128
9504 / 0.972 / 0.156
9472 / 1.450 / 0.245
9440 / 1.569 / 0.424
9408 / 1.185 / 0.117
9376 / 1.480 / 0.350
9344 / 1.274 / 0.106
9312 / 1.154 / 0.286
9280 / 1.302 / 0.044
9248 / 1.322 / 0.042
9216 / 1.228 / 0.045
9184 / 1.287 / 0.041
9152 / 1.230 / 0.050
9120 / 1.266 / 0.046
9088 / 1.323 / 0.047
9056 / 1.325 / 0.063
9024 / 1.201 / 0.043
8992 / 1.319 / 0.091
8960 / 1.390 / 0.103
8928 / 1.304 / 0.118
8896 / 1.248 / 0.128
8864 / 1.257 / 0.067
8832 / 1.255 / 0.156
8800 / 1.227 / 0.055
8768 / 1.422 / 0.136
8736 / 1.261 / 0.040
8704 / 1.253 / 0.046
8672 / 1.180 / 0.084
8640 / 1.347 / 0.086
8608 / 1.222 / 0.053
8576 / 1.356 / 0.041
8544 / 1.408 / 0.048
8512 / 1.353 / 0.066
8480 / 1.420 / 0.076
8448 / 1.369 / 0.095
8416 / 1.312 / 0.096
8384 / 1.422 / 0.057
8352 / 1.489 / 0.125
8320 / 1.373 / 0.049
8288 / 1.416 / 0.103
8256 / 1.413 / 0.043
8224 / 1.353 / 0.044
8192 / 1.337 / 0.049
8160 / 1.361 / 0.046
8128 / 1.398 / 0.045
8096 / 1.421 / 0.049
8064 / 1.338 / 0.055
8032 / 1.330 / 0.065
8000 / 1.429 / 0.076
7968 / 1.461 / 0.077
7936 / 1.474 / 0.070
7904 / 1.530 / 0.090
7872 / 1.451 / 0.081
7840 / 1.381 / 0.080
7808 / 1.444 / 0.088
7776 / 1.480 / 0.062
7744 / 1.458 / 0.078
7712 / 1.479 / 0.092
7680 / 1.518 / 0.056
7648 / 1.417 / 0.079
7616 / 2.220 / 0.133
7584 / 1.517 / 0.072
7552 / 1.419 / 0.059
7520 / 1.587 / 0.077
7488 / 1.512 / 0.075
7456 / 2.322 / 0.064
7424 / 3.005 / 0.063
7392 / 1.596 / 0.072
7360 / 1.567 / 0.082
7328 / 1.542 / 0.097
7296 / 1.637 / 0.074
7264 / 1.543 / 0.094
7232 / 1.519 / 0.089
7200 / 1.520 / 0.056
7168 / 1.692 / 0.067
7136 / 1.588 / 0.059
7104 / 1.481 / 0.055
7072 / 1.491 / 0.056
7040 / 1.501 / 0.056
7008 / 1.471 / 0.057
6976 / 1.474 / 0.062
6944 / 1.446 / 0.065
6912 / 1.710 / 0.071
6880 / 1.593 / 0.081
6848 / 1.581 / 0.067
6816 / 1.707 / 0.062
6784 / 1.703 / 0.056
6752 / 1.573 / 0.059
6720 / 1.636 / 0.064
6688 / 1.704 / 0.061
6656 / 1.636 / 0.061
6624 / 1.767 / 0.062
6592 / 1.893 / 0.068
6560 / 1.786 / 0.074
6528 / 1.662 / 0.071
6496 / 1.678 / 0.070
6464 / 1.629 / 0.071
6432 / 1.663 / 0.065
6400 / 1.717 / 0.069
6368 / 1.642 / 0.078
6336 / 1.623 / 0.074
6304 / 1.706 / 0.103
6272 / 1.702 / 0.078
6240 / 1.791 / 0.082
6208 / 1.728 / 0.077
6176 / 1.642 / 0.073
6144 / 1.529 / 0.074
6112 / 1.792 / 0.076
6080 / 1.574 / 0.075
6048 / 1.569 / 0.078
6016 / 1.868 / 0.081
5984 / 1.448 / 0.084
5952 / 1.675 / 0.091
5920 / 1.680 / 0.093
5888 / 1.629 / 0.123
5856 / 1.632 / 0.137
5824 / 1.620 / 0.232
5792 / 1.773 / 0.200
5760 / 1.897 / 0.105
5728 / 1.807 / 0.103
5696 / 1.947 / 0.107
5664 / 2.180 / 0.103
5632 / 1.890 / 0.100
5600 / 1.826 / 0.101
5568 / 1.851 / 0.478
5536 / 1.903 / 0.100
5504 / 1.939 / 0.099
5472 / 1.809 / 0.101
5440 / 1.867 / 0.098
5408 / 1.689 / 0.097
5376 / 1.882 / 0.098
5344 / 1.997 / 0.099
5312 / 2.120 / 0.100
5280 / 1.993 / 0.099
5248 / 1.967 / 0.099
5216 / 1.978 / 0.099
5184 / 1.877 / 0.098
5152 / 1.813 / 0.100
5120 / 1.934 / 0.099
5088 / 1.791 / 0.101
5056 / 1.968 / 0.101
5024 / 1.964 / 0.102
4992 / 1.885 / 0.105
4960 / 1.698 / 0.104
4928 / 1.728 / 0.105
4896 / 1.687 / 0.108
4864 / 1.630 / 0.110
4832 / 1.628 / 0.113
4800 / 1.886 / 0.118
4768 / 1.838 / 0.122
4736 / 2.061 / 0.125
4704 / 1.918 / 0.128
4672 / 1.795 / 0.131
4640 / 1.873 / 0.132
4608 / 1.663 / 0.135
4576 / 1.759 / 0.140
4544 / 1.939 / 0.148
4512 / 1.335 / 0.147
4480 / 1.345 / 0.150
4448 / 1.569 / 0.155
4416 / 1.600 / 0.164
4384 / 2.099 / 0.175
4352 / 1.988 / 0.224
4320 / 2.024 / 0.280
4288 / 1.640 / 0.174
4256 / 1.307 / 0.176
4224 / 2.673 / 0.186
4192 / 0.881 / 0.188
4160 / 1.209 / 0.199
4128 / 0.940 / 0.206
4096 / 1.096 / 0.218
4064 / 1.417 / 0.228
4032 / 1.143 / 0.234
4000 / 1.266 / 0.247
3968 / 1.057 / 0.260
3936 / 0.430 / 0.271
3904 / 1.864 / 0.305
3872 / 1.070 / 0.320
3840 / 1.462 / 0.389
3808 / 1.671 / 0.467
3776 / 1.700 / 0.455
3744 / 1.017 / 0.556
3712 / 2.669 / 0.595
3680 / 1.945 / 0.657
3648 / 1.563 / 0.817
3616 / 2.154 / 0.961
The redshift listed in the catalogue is 0.133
